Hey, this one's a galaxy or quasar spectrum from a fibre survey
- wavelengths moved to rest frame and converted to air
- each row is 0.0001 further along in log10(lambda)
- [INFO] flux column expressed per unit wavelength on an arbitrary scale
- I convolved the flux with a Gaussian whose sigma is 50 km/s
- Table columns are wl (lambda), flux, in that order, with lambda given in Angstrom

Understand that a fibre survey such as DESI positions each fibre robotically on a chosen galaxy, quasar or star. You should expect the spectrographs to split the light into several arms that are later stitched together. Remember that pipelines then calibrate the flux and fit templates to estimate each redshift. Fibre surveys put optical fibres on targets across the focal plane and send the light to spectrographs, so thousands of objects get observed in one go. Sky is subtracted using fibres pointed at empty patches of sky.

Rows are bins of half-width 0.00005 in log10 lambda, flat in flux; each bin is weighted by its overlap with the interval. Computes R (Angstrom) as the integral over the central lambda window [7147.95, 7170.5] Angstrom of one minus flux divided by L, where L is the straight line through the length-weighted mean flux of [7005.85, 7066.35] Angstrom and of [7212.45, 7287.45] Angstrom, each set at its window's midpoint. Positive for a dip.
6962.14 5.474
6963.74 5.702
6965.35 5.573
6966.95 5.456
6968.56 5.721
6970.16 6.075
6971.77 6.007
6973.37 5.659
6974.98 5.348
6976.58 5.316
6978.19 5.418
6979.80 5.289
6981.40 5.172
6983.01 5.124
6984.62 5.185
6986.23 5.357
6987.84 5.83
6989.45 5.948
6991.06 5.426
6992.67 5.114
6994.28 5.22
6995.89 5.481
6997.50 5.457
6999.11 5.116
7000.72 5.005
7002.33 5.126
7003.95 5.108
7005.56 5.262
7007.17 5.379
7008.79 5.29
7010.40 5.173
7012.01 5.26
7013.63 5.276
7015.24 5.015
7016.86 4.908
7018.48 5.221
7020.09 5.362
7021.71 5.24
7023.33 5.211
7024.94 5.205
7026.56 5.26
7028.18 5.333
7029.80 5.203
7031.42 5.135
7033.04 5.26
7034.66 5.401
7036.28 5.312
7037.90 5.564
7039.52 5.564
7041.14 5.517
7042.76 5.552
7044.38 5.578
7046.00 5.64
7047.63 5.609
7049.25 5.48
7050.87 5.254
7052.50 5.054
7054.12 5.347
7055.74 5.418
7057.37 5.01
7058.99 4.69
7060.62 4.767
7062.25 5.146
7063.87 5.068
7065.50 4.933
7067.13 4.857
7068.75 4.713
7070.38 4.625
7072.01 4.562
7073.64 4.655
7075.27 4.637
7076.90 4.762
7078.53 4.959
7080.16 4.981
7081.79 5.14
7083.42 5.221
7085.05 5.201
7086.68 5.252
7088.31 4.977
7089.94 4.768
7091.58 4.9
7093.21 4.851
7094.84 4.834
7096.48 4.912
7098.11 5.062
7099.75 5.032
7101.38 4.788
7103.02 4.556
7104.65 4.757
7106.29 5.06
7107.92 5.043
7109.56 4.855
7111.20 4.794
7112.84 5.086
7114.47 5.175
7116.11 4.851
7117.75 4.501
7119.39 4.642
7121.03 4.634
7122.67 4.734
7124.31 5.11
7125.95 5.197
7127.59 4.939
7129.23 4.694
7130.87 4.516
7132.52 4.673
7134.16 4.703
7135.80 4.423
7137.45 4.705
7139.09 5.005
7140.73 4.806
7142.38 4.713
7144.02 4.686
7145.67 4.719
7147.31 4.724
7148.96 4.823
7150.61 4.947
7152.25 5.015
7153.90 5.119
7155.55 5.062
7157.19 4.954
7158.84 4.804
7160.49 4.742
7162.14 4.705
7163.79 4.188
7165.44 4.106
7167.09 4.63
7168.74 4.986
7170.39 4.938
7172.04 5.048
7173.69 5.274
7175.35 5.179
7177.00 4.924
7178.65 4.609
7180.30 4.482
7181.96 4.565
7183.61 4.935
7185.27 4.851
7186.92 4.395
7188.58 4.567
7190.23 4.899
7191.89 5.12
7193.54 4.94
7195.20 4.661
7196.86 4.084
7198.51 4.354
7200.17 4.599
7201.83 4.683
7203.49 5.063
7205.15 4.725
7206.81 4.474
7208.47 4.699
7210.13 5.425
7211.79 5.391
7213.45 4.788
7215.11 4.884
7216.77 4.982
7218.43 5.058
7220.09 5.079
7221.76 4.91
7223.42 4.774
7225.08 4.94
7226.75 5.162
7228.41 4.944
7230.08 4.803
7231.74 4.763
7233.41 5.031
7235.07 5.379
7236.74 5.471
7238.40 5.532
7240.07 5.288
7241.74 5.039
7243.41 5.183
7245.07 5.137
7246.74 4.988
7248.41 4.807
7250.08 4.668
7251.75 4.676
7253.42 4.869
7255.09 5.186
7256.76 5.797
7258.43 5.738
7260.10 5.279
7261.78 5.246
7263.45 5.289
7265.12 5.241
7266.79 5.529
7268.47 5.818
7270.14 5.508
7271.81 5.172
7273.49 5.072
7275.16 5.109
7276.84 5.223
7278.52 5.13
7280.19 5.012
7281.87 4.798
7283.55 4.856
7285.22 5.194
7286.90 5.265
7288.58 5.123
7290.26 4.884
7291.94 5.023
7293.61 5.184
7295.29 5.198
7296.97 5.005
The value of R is 1.7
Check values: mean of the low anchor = 5.26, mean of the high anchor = 5.13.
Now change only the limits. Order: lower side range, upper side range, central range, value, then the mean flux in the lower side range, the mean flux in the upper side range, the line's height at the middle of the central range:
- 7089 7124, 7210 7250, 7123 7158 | 0.5 Angstrom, 4.85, 5.06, 4.91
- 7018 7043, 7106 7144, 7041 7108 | 0.9 Angstrom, 5.33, 4.81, 5.09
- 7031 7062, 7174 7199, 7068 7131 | 2.7 Angstrom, 5.32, 4.72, 5.09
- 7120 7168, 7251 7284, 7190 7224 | 1.1 Angstrom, 4.76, 5.23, 5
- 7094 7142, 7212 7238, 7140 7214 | 2.2 Angstrom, 4.83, 5.02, 4.93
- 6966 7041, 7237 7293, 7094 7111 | 1.3 Angstrom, 5.34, 5.18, 5.28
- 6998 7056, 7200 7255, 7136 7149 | 0.9 Angstrom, 5.3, 4.98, 5.12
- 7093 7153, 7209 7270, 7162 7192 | 1.3 Angstrom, 4.83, 5.14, 4.97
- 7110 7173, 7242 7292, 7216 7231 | 0.2 Angstrom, 4.79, 5.16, 5.03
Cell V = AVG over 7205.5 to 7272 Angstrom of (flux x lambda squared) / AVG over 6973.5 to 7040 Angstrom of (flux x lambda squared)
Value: 1.03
